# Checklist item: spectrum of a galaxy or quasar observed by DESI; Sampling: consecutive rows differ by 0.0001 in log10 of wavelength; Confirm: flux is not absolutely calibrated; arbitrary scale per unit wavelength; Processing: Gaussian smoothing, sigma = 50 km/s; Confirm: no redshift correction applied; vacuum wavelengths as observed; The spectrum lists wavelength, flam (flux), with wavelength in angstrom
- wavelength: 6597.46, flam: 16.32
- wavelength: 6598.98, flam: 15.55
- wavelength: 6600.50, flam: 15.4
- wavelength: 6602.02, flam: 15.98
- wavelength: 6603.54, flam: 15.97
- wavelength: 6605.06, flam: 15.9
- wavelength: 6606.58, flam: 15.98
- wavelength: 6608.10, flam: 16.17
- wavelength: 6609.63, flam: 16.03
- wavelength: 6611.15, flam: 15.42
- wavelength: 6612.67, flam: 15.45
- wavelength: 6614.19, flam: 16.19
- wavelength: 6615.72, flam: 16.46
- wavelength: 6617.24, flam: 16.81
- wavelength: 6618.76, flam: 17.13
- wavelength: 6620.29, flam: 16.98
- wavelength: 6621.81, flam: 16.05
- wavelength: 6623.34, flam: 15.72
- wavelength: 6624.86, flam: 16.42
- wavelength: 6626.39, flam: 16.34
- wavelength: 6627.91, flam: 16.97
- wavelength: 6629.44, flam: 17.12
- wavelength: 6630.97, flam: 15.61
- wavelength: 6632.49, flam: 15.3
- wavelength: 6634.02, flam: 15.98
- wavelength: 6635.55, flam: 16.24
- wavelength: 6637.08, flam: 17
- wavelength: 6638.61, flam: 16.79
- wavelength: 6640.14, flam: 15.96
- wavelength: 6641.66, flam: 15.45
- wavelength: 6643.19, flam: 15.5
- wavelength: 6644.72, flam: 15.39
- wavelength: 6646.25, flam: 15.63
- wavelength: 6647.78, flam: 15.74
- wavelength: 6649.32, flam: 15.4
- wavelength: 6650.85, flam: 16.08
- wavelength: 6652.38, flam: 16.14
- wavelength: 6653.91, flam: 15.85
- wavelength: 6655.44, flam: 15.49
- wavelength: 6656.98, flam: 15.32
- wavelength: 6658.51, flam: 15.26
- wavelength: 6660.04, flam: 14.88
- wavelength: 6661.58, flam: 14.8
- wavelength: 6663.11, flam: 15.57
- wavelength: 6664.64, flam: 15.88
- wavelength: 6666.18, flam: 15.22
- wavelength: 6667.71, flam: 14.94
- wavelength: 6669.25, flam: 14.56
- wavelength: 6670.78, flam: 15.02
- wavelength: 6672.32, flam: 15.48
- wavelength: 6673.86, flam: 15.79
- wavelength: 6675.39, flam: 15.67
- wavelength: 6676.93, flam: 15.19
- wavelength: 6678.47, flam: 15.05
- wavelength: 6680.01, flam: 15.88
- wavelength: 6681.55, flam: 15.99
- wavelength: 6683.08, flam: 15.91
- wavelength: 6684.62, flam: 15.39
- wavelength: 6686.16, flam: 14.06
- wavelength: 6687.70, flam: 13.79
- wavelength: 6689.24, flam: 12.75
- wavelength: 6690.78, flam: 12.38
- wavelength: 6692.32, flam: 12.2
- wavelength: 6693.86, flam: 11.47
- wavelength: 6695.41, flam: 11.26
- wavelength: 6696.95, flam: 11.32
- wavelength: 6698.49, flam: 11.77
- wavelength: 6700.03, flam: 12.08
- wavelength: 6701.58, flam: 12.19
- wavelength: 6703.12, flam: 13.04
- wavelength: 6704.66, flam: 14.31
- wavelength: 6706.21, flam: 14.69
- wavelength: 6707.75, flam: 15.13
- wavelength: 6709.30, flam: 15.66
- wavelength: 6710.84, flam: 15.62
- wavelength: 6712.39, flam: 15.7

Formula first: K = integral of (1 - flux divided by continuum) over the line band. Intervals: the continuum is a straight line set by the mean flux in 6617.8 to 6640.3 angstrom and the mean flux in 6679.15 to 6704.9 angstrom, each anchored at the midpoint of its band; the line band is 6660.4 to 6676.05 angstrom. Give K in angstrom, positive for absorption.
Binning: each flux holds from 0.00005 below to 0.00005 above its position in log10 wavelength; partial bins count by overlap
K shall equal -0.91 angstrom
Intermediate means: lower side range 16.4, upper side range 13.3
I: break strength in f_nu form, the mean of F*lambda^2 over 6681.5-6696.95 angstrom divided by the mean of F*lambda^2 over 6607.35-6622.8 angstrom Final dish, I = 0.84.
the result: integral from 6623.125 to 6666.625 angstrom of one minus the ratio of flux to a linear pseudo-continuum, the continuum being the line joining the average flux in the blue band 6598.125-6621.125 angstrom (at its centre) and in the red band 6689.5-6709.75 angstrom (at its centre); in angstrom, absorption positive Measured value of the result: -3.0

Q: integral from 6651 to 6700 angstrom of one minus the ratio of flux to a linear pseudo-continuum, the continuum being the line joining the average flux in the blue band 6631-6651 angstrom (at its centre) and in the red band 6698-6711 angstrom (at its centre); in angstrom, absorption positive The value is 0.9 angstrom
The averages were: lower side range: 15.9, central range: 14.5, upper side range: 13.8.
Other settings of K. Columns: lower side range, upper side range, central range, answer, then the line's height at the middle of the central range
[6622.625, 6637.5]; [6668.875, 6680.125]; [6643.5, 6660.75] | 0.25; 15.8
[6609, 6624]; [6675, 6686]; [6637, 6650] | 0.08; 15.9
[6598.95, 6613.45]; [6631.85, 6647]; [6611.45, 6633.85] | -0.61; 15.9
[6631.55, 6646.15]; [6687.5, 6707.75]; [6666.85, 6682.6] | -1.66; 13.9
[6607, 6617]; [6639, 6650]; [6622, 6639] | -0.56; 15.8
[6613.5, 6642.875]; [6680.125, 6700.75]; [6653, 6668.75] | -0.68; 14.7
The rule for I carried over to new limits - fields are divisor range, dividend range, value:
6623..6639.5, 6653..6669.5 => 0.94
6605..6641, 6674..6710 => 0.87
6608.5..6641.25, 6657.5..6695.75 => 0.91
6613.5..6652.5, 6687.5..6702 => 0.76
